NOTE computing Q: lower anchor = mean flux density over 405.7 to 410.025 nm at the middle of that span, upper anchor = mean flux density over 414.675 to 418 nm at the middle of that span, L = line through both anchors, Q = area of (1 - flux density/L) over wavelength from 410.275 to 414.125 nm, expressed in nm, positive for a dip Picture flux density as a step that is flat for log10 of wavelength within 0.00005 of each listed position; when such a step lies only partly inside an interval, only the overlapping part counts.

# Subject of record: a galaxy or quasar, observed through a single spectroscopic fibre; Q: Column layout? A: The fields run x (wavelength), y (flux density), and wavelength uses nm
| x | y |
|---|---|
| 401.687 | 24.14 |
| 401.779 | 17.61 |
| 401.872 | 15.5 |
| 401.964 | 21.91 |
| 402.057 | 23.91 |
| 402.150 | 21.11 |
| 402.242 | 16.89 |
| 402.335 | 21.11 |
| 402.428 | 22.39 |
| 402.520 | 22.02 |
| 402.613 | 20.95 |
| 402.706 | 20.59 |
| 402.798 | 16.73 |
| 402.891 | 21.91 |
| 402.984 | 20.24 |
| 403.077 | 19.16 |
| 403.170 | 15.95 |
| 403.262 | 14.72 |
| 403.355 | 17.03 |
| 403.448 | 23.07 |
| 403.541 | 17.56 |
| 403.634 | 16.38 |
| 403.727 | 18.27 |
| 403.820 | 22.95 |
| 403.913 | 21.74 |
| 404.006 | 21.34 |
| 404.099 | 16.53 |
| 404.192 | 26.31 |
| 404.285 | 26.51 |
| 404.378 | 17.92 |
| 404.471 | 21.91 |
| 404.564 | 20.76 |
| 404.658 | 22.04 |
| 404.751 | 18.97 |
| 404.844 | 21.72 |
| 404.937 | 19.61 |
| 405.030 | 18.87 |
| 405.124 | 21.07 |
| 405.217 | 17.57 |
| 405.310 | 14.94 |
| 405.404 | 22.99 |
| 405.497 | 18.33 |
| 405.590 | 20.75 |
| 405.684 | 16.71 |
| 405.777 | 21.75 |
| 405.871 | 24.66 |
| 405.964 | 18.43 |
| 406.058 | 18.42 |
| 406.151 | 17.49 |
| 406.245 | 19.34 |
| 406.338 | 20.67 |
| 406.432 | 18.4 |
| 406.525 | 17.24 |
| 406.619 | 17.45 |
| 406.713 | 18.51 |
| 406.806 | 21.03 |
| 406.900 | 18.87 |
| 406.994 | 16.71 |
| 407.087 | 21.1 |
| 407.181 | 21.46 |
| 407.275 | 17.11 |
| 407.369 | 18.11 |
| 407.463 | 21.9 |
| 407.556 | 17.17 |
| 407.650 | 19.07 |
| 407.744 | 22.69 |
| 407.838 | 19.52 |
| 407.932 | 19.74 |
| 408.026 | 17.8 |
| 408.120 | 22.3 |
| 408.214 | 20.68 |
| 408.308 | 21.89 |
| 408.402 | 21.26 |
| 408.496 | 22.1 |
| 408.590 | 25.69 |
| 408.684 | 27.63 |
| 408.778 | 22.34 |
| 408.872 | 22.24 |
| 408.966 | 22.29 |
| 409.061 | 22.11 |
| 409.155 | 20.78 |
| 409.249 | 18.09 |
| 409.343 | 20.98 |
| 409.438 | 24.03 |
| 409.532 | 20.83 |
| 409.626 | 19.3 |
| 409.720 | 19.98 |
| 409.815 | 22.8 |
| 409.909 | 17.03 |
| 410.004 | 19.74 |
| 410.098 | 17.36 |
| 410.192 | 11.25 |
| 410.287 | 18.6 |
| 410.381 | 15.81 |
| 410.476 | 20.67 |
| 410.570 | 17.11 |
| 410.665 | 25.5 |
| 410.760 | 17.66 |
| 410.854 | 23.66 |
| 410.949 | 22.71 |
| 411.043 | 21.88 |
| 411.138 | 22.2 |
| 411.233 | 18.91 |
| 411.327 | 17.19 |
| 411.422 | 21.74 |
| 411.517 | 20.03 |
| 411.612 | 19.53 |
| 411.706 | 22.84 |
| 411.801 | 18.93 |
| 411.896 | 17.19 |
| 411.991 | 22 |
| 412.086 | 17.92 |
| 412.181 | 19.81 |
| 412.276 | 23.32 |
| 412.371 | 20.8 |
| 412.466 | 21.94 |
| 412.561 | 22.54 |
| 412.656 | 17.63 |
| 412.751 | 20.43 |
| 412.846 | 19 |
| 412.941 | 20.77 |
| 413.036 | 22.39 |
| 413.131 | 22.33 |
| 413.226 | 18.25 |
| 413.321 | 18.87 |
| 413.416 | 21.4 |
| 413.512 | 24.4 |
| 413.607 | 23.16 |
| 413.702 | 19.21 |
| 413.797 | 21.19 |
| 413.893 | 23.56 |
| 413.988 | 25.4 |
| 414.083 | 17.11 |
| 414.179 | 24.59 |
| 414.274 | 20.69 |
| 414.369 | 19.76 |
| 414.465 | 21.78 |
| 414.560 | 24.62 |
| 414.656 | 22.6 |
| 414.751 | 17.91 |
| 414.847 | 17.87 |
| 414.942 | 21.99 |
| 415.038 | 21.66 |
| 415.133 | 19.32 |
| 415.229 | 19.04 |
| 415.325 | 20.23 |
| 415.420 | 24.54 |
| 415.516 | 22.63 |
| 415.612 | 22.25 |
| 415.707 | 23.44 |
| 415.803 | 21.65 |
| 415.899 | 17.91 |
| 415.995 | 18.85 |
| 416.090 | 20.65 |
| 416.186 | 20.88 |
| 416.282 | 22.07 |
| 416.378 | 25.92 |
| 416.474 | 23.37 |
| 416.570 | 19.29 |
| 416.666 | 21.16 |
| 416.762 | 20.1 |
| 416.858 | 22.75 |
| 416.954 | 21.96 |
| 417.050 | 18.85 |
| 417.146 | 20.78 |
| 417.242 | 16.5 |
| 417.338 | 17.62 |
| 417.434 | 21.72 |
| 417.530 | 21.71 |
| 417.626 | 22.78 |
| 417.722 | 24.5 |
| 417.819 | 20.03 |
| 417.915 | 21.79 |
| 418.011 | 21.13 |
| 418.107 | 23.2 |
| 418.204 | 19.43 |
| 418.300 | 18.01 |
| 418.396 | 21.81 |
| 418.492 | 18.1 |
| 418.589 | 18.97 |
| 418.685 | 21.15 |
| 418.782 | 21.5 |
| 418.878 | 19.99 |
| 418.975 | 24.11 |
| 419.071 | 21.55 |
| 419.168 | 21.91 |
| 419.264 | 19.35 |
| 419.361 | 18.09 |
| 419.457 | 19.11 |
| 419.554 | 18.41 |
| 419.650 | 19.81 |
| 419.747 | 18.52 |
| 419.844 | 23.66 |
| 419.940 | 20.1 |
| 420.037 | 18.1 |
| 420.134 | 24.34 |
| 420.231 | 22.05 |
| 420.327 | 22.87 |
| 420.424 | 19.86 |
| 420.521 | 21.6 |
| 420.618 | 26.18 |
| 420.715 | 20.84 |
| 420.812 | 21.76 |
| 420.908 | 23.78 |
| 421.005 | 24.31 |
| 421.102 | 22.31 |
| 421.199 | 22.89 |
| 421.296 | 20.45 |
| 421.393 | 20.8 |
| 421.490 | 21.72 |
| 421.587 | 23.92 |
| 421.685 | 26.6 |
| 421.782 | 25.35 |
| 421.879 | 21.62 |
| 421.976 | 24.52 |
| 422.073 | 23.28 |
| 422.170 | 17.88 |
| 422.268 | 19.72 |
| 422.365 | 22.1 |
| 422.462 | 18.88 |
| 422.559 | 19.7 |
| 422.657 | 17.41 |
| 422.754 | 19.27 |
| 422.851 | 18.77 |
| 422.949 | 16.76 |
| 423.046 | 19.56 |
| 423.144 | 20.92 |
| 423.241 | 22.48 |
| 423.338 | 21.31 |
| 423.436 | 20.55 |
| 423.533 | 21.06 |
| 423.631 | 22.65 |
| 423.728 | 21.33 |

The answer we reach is 0.011 nm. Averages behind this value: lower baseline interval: 20.4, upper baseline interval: 21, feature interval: 20.7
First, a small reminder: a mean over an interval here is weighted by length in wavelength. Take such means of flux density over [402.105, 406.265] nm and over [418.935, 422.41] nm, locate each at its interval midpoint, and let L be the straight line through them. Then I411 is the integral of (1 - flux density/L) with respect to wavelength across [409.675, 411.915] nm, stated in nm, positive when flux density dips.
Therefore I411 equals 0.11 nm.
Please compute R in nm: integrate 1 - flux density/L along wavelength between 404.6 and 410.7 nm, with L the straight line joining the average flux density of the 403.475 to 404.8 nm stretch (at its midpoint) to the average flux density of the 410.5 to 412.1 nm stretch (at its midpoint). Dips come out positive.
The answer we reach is 0.18 nm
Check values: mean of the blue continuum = 20.7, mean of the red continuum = 20.5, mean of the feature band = 20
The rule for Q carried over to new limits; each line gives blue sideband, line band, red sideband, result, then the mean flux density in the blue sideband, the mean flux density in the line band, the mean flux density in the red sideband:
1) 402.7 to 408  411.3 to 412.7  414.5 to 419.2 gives 0.01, 19.6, 20.3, 21.1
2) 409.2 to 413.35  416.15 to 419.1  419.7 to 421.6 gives 0.04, 20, 21.1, 22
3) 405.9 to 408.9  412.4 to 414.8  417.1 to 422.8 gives -0.07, 20.2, 21.3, 21.2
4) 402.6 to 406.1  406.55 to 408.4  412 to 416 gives 0.06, 19.9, 19.6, 21.1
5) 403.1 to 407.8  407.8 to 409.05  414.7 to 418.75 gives -0.13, 19.6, 22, 20.8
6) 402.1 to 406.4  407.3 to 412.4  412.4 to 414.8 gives 0.07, 19.9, 20.4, 21.3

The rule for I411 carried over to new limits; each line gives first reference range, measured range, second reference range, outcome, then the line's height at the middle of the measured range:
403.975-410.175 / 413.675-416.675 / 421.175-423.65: -0.09 nm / 20.7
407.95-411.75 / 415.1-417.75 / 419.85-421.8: 0.07 nm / 21.7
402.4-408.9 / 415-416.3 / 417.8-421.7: -0.01 nm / 20.9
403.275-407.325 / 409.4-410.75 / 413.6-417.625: 0.08 nm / 20.4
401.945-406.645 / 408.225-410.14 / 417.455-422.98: -0.11 nm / 20.3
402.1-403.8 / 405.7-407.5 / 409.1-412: 0.02 nm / 19.6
